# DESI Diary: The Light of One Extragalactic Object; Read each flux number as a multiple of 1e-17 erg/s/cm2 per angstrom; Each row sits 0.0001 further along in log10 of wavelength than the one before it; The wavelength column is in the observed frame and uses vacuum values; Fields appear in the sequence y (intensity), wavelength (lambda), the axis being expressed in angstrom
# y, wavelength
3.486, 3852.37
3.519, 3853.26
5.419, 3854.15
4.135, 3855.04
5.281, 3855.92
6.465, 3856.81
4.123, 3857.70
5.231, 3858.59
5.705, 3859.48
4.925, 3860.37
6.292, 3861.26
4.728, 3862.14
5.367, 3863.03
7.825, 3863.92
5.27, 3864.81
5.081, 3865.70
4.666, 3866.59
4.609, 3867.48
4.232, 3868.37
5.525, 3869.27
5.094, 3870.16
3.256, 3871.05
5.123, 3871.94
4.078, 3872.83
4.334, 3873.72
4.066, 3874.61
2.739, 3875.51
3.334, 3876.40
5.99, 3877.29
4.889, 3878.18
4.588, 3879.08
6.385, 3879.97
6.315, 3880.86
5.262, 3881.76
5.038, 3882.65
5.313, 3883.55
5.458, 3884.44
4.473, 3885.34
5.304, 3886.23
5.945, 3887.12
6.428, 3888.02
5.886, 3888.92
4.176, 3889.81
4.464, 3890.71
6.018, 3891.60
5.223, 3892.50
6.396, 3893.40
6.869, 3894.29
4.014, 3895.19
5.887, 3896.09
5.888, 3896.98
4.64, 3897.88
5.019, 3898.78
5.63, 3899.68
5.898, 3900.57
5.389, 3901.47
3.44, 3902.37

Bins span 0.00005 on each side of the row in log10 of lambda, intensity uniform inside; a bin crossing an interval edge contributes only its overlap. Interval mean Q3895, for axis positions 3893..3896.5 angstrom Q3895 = 5.78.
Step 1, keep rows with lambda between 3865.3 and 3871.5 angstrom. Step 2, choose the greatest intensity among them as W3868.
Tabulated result 5.525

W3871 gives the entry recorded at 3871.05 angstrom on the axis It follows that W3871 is 3.256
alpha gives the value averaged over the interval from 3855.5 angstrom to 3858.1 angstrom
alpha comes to 5.3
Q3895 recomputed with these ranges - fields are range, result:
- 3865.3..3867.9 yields 4.78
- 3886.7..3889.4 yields 6.05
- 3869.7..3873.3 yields 4.4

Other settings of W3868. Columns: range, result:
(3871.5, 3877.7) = 5.99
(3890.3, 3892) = 6.018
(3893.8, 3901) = 6.869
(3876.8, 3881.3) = 6.385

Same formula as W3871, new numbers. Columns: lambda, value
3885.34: 4.473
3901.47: 5.389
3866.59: 4.666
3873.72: 4.334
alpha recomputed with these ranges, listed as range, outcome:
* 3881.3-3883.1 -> 5.14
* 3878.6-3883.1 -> 5.51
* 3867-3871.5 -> 4.54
